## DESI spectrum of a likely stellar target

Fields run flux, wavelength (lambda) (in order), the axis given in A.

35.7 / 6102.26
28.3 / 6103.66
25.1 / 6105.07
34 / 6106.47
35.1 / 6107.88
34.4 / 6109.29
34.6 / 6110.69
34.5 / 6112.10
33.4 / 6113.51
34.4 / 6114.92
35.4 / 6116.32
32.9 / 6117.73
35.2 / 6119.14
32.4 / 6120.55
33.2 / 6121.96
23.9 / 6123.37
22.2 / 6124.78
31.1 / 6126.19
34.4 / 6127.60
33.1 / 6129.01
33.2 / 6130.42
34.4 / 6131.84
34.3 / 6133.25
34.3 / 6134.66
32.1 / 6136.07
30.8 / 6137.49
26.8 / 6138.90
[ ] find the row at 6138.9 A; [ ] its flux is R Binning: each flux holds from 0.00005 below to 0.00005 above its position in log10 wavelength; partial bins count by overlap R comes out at 26.8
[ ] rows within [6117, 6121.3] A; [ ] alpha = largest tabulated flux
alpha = 35.2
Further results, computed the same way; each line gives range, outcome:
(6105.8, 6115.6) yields 35.1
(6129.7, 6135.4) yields 34.4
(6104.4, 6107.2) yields 34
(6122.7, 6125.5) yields 23.9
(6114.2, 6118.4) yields 35.4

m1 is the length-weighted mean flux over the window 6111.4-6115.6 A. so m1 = 34.1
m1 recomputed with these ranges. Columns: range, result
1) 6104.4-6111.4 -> 32.7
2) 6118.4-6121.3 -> 33.8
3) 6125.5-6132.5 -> 33.2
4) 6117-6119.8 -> 34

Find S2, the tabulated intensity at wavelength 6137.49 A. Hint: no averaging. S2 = 30.8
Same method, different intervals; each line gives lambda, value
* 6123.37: 23.9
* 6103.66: 28.3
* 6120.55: 32.4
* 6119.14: 35.2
